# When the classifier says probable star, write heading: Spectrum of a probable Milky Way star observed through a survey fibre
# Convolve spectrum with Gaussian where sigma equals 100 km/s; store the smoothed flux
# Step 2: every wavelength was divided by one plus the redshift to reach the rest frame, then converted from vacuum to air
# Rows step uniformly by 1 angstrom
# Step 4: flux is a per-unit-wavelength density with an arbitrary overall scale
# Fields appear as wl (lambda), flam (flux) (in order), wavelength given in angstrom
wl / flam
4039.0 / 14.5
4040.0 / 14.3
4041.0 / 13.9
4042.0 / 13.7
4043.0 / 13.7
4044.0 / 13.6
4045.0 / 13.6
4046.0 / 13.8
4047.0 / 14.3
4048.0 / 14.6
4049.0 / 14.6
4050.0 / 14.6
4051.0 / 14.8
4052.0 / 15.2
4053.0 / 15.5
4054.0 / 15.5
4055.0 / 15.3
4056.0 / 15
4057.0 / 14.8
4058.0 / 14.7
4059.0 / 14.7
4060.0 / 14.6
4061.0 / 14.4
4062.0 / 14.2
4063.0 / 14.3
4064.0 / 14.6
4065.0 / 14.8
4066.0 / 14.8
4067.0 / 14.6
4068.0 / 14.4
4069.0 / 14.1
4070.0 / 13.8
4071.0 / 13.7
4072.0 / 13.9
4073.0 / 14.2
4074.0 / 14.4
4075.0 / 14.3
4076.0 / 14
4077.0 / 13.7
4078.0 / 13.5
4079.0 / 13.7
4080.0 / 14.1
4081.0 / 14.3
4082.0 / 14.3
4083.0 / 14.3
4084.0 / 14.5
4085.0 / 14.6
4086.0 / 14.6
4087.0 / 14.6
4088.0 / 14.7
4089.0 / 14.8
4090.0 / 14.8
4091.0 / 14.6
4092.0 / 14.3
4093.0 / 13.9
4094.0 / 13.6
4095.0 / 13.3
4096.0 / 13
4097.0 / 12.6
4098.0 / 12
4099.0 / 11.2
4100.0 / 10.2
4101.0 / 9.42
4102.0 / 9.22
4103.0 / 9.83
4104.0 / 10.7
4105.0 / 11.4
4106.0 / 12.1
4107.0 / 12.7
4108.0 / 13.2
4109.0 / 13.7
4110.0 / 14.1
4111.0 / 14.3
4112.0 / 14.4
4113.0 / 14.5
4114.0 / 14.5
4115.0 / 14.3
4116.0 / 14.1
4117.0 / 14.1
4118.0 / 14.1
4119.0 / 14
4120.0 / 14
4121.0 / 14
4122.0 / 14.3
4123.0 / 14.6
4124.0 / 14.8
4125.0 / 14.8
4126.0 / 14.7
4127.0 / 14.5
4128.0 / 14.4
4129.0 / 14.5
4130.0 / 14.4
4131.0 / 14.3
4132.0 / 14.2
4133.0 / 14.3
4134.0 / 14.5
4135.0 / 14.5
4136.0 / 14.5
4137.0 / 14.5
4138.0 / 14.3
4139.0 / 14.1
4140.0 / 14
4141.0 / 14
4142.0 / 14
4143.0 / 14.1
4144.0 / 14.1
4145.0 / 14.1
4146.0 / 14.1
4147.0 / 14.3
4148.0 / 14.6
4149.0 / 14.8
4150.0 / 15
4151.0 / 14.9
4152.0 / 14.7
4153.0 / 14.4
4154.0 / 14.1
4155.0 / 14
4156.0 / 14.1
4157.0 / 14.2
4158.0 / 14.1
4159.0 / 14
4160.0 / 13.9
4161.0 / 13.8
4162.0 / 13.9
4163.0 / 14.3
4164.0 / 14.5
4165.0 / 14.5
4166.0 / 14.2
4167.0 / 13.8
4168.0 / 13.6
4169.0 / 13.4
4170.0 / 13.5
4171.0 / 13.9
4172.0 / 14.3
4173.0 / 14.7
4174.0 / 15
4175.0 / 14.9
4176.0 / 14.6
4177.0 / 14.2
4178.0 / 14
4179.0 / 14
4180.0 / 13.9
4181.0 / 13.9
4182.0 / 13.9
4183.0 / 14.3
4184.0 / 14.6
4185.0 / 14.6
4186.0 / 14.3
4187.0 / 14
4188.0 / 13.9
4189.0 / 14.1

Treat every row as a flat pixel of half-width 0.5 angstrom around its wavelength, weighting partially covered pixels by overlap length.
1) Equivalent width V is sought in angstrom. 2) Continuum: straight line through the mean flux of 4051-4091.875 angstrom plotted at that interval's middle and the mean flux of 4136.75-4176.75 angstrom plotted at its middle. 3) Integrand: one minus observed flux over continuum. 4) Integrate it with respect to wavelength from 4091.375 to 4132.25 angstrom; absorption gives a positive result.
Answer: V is 2.9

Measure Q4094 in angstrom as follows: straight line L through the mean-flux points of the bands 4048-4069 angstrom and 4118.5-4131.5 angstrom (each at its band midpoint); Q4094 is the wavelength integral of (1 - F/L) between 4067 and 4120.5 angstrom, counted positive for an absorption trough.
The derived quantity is 3.9 angstrom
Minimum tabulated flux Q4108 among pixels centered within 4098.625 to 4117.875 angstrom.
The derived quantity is 9.22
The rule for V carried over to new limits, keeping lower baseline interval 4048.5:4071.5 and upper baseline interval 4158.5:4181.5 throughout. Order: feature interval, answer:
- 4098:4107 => 2.3 angstrom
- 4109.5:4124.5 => 0.1 angstrom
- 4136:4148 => 0.1 angstrom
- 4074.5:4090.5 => 0.3 angstrom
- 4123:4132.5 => -0.1 angstrom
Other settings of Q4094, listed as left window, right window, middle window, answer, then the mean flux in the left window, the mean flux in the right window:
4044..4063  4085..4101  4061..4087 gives -0.47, 14.6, 13.4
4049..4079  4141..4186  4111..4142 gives -0.03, 14.5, 14.2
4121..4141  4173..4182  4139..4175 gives 0.37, 14.4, 14.3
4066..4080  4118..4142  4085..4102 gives 1.21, 14.1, 14.3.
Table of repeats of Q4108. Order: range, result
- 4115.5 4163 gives 13.8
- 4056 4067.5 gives 14.2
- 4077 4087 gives 13.5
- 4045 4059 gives 13.6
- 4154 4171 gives 13.4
